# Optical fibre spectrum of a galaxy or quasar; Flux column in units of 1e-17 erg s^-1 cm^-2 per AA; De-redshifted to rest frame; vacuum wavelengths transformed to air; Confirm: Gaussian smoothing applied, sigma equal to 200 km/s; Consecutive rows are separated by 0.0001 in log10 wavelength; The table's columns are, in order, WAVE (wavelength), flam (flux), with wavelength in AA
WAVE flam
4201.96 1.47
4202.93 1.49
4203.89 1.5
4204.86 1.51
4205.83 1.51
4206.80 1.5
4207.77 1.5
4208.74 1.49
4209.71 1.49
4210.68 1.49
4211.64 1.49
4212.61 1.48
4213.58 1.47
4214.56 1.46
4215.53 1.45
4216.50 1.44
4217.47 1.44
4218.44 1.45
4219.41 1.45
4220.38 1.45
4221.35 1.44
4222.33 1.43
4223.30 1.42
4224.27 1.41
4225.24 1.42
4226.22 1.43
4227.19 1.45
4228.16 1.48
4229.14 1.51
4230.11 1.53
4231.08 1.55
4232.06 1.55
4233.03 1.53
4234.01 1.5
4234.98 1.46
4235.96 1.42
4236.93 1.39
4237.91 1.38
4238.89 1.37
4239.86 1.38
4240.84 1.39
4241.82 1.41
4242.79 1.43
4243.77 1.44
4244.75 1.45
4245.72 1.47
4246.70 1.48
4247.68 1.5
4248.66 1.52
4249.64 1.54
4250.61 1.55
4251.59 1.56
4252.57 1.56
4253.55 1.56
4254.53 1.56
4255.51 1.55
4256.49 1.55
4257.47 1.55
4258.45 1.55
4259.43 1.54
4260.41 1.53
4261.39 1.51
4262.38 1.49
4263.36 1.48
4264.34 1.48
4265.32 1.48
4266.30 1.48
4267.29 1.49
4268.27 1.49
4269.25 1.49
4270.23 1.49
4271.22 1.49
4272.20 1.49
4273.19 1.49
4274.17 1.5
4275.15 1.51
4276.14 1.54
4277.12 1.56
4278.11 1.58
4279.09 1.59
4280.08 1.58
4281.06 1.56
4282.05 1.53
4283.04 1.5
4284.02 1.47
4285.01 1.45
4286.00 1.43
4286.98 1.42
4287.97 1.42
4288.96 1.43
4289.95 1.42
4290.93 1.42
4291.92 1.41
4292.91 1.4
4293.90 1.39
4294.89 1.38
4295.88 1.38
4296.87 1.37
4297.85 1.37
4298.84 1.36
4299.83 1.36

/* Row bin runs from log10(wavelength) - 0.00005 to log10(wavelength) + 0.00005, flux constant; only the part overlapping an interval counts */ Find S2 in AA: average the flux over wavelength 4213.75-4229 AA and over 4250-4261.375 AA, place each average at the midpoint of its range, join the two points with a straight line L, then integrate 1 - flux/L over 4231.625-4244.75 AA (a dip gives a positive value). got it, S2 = 0.53 AA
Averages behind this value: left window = 1.44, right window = 1.55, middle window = 1.43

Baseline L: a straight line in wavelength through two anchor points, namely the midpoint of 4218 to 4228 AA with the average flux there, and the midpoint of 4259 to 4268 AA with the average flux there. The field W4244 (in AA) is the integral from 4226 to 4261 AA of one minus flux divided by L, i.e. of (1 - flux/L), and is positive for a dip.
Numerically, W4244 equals -0.5 AA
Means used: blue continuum 1.44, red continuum 1.5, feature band 1.49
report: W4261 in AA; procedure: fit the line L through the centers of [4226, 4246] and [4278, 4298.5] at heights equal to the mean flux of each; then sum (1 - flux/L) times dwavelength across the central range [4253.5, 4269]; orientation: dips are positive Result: -0.7 AA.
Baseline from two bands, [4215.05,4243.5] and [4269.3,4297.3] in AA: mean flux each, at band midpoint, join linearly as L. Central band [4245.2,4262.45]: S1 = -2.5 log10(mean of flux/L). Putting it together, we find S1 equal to -0.05 mag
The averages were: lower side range 1.45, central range 1.53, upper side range 1.47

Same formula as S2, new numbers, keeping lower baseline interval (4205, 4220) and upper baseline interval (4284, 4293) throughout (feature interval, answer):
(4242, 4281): -2.0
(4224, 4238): -0.1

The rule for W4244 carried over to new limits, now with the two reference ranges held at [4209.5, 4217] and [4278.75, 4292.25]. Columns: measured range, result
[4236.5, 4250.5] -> 0.3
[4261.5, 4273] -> -0.1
